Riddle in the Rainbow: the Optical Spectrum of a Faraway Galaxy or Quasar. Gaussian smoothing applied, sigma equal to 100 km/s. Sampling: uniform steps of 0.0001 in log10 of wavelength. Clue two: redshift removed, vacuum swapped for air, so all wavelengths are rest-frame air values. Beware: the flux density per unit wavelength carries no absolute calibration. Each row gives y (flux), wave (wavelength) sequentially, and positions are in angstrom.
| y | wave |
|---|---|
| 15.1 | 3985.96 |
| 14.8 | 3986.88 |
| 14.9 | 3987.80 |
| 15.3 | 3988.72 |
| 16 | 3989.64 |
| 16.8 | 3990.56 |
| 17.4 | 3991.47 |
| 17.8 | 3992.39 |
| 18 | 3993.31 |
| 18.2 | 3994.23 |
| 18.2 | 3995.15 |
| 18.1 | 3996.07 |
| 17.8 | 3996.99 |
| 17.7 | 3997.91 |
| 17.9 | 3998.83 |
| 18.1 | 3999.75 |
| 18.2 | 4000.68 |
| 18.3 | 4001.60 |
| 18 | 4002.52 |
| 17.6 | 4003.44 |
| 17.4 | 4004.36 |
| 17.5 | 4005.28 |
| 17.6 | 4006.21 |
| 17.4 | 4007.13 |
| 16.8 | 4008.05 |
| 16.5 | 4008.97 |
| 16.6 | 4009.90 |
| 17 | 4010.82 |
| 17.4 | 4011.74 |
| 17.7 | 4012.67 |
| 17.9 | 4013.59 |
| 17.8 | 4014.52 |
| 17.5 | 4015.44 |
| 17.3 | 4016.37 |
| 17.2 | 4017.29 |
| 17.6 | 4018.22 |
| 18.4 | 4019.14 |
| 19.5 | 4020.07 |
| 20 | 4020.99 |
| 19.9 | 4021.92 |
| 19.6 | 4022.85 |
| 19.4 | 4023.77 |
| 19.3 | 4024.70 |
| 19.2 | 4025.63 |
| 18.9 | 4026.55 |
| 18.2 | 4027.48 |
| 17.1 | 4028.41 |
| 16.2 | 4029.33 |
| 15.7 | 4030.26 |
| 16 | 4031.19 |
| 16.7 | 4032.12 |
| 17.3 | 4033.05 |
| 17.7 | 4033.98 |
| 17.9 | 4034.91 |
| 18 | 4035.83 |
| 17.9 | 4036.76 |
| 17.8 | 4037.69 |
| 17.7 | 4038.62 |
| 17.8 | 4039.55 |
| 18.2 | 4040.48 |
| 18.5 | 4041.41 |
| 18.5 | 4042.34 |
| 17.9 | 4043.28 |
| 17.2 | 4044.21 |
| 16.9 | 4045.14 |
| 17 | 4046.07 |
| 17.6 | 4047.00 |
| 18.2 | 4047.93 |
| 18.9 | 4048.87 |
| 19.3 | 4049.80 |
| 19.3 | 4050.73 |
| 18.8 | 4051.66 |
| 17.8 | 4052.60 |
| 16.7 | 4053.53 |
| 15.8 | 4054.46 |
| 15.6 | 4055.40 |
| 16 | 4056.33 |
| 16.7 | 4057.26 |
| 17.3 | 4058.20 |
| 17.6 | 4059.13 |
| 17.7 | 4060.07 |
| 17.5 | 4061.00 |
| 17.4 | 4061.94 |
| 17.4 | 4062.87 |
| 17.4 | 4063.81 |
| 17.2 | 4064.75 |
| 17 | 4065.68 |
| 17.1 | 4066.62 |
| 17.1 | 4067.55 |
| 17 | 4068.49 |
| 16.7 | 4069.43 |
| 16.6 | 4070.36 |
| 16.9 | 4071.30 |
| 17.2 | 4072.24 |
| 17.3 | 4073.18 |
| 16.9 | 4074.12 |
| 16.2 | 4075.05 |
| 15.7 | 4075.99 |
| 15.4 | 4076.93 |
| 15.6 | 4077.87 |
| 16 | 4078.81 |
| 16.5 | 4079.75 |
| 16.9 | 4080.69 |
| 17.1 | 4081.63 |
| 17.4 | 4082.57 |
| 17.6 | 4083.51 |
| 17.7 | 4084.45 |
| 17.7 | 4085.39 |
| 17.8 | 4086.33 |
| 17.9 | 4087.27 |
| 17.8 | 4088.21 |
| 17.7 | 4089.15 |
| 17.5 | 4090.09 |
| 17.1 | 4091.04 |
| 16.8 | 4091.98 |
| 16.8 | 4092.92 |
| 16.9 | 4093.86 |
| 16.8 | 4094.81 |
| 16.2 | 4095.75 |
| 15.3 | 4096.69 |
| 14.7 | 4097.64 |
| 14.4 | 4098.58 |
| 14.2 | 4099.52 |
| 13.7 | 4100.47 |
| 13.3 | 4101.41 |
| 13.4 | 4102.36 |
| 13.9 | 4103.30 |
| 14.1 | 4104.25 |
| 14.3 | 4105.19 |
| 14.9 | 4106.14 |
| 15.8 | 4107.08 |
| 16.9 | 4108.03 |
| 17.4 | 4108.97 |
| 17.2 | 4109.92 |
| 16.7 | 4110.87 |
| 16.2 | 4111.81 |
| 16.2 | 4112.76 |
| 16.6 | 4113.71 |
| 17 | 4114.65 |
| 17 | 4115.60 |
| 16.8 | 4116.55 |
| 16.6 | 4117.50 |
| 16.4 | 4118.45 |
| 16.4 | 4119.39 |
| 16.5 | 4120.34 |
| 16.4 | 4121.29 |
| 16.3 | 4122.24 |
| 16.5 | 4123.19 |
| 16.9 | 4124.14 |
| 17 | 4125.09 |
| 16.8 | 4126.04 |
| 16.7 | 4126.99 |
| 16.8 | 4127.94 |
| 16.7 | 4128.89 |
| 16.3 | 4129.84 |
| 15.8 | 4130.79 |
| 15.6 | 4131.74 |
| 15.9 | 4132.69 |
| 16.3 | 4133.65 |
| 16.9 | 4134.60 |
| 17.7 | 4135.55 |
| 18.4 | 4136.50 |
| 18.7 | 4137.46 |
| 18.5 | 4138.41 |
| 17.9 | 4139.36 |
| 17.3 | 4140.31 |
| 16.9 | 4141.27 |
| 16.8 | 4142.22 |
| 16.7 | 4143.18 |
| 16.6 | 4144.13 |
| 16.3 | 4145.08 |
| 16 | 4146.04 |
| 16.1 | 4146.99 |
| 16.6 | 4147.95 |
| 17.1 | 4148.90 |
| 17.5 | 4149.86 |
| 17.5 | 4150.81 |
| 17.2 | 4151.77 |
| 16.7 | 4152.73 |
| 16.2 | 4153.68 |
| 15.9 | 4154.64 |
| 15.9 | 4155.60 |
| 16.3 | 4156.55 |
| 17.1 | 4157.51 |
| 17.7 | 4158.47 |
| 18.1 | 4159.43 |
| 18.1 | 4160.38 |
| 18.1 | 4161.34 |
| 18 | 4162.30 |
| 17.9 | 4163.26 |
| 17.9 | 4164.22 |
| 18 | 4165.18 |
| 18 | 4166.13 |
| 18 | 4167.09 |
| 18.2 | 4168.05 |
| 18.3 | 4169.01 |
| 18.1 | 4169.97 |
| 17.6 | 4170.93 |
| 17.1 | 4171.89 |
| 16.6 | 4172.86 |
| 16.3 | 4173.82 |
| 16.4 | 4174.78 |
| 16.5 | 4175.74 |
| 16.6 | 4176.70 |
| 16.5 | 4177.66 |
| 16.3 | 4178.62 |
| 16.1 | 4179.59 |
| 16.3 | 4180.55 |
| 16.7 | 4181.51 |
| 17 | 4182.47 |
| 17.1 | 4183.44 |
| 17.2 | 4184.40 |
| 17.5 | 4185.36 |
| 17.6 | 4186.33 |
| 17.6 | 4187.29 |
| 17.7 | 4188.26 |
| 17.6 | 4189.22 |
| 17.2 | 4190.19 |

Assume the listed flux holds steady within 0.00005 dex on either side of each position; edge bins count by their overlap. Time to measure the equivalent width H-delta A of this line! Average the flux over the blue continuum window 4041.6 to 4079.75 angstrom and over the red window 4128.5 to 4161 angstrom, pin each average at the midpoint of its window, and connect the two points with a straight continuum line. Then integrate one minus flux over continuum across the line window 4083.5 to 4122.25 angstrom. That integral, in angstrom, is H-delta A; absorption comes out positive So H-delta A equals 1.93 angstrom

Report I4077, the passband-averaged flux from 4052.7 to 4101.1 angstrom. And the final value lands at 16.7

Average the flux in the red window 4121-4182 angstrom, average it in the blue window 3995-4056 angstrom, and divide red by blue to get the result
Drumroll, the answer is 1.0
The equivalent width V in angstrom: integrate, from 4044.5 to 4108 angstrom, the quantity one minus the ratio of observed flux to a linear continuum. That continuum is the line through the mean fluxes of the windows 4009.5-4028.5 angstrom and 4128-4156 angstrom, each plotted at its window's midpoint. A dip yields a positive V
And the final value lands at 3.52 angstrom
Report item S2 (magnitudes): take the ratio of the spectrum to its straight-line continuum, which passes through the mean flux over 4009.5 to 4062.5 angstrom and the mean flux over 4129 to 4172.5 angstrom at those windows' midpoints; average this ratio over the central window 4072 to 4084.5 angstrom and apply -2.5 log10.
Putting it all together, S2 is 0.059 mag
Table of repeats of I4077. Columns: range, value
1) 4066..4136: 16.4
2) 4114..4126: 16.7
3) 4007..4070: 17.7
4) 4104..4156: 16.6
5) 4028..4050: 17.6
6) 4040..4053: 18.1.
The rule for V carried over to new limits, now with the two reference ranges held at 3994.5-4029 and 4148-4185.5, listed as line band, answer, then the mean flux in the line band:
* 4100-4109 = 1.47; 14.7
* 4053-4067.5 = 0.64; 17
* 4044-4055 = 0.01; 17.8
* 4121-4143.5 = 0.57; 16.9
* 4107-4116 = 0.38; 16.7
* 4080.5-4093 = 0.11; 17.4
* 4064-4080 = 0.96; 16.6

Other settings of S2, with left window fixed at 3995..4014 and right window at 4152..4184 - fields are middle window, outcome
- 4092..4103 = 0.15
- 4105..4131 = 0.05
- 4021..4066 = -0.01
